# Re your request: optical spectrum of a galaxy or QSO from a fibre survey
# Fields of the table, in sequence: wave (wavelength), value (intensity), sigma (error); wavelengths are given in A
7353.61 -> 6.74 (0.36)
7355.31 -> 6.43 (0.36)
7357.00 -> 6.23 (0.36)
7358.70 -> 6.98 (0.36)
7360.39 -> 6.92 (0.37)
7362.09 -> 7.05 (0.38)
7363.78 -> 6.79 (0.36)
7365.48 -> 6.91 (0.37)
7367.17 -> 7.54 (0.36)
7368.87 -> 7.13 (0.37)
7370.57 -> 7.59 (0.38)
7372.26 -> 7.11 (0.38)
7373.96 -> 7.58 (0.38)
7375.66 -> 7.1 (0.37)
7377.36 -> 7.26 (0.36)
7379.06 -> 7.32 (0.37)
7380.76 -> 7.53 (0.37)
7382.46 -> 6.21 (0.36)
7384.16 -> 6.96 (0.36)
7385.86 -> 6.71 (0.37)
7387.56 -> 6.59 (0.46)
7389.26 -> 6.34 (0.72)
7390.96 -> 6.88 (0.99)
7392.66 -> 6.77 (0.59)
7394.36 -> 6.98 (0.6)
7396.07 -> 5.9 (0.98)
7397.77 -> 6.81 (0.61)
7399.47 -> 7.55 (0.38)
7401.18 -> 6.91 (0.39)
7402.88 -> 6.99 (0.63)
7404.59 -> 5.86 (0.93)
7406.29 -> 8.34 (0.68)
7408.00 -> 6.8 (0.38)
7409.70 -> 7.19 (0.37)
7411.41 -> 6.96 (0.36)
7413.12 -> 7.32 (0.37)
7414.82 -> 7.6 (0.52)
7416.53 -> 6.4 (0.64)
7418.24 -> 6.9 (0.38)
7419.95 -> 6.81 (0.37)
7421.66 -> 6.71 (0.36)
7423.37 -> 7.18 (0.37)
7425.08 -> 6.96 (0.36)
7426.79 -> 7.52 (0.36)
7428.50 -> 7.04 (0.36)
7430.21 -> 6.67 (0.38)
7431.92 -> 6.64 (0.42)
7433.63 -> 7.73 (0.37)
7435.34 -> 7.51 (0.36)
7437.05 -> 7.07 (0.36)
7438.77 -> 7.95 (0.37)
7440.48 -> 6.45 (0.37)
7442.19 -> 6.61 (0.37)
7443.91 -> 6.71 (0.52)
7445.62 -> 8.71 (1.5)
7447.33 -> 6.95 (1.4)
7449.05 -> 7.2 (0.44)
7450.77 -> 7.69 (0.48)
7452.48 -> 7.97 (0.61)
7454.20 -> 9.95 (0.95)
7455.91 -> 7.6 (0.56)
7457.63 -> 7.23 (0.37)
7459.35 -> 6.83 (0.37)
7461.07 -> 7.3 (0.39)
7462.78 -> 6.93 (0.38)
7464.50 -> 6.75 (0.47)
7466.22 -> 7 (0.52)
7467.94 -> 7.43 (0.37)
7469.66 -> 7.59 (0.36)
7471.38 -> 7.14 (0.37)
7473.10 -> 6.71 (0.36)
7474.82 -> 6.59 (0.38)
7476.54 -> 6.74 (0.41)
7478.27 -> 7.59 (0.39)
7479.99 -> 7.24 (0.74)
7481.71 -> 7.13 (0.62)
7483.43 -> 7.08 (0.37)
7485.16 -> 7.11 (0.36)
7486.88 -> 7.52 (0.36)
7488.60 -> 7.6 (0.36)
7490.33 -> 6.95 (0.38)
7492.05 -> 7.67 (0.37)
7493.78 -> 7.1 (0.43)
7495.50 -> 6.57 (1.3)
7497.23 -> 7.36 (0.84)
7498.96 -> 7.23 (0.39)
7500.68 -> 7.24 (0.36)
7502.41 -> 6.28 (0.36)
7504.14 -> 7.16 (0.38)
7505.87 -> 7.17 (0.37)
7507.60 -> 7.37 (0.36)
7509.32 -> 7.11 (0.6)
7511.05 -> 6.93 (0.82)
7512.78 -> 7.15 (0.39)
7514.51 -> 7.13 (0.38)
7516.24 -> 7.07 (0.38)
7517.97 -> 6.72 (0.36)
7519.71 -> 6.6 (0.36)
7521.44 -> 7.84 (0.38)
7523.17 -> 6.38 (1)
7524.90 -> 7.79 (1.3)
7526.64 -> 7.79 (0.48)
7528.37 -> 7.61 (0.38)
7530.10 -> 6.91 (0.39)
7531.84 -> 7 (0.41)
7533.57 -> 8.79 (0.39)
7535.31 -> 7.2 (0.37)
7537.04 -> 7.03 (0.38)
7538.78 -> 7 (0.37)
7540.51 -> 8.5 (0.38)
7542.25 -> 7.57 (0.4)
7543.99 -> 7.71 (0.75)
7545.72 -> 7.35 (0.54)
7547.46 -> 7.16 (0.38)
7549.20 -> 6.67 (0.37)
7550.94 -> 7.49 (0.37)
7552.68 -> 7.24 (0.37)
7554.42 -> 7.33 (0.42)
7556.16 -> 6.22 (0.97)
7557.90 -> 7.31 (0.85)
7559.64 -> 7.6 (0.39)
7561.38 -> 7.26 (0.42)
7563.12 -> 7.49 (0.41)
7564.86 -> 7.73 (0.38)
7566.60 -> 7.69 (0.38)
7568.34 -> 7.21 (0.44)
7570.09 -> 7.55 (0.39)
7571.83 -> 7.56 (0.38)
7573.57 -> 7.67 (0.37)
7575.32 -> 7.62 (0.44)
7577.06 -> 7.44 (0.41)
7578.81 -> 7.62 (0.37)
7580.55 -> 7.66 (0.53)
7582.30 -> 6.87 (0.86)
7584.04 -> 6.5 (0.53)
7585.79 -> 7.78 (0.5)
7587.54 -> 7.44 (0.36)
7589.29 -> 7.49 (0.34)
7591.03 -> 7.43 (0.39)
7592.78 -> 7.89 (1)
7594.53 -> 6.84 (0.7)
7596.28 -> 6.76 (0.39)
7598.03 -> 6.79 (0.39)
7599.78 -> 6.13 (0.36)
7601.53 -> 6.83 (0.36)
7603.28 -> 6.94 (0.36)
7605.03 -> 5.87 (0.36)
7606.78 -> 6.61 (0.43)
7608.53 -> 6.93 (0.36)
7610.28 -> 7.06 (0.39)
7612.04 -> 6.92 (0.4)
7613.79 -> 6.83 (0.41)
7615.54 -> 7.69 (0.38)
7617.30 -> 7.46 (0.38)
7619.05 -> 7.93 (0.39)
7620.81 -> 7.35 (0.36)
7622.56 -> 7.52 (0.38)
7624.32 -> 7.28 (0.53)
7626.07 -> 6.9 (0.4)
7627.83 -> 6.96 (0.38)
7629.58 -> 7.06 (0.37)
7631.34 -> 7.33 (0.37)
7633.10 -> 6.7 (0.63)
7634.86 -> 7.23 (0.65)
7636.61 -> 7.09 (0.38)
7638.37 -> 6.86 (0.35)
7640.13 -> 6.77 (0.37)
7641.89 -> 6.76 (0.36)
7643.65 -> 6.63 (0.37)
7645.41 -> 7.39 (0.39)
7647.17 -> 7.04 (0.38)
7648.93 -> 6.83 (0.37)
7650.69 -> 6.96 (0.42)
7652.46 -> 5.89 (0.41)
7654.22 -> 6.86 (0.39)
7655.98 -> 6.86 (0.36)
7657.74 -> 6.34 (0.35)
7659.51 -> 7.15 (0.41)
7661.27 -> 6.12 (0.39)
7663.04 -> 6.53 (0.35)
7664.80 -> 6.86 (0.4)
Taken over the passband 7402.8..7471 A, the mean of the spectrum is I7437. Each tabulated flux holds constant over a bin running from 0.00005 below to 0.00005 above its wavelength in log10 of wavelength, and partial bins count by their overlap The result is 7.23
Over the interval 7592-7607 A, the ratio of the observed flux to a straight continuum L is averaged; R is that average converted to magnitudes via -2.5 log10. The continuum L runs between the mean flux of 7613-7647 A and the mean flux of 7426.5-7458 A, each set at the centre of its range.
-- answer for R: 0.07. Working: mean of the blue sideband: 7.43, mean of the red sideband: 7.14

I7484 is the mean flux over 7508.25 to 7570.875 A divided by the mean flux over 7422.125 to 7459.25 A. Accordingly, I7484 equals 1.0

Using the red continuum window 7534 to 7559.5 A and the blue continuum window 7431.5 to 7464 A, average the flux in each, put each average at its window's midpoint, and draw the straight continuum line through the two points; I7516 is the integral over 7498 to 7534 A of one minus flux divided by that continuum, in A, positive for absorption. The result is 0.8 A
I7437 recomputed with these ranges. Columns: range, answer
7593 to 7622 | 6.96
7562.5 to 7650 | 7.16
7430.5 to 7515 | 7.24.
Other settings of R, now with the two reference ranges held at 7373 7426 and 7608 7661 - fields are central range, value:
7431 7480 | -0.052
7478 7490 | -0.050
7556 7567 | -0.060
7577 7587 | -0.047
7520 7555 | -0.064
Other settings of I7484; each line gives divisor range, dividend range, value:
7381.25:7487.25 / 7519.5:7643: 1.02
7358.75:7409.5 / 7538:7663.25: 1.02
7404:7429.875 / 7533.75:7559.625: 1.04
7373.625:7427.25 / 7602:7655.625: 1.00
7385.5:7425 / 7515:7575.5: 1.07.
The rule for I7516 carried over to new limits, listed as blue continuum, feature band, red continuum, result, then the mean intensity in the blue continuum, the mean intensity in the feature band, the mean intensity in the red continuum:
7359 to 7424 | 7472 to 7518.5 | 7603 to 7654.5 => -0.72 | 6.99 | 7.1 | 6.99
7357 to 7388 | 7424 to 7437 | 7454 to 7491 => 0.01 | 7.05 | 7.15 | 7.23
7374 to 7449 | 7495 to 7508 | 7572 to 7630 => 0.07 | 7.02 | 7.04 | 7.16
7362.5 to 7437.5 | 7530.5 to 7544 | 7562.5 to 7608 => -0.78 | 7.02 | 7.57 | 7.2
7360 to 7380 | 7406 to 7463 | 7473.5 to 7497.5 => -0.81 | 7.2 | 7.27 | 7.15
